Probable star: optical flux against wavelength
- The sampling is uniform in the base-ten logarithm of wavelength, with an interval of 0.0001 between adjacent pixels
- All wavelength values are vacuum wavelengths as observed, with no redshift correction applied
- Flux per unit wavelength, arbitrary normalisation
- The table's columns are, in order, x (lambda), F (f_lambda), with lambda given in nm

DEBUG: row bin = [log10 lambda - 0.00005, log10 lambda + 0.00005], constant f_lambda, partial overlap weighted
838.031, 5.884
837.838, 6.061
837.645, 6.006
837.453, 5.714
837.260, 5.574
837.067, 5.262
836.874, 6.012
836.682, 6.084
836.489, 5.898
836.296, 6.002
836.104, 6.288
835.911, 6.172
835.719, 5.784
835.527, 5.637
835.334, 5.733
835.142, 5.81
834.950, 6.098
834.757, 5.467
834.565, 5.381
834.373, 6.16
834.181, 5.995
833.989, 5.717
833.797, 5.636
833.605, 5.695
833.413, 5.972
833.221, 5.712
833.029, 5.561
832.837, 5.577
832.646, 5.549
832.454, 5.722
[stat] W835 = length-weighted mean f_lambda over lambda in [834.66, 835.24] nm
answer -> 5.79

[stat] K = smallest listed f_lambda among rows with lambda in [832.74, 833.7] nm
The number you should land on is 5.561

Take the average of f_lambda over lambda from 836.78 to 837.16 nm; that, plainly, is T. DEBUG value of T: 5.63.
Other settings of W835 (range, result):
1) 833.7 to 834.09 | 5.68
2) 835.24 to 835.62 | 5.68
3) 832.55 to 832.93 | 5.57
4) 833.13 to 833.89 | 5.75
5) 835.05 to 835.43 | 5.78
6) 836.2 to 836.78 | 6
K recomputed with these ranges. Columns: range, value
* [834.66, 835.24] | 5.467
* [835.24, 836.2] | 5.637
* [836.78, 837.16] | 5.262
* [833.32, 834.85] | 5.381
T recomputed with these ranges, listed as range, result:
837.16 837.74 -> 5.77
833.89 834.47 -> 5.96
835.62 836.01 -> 5.98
